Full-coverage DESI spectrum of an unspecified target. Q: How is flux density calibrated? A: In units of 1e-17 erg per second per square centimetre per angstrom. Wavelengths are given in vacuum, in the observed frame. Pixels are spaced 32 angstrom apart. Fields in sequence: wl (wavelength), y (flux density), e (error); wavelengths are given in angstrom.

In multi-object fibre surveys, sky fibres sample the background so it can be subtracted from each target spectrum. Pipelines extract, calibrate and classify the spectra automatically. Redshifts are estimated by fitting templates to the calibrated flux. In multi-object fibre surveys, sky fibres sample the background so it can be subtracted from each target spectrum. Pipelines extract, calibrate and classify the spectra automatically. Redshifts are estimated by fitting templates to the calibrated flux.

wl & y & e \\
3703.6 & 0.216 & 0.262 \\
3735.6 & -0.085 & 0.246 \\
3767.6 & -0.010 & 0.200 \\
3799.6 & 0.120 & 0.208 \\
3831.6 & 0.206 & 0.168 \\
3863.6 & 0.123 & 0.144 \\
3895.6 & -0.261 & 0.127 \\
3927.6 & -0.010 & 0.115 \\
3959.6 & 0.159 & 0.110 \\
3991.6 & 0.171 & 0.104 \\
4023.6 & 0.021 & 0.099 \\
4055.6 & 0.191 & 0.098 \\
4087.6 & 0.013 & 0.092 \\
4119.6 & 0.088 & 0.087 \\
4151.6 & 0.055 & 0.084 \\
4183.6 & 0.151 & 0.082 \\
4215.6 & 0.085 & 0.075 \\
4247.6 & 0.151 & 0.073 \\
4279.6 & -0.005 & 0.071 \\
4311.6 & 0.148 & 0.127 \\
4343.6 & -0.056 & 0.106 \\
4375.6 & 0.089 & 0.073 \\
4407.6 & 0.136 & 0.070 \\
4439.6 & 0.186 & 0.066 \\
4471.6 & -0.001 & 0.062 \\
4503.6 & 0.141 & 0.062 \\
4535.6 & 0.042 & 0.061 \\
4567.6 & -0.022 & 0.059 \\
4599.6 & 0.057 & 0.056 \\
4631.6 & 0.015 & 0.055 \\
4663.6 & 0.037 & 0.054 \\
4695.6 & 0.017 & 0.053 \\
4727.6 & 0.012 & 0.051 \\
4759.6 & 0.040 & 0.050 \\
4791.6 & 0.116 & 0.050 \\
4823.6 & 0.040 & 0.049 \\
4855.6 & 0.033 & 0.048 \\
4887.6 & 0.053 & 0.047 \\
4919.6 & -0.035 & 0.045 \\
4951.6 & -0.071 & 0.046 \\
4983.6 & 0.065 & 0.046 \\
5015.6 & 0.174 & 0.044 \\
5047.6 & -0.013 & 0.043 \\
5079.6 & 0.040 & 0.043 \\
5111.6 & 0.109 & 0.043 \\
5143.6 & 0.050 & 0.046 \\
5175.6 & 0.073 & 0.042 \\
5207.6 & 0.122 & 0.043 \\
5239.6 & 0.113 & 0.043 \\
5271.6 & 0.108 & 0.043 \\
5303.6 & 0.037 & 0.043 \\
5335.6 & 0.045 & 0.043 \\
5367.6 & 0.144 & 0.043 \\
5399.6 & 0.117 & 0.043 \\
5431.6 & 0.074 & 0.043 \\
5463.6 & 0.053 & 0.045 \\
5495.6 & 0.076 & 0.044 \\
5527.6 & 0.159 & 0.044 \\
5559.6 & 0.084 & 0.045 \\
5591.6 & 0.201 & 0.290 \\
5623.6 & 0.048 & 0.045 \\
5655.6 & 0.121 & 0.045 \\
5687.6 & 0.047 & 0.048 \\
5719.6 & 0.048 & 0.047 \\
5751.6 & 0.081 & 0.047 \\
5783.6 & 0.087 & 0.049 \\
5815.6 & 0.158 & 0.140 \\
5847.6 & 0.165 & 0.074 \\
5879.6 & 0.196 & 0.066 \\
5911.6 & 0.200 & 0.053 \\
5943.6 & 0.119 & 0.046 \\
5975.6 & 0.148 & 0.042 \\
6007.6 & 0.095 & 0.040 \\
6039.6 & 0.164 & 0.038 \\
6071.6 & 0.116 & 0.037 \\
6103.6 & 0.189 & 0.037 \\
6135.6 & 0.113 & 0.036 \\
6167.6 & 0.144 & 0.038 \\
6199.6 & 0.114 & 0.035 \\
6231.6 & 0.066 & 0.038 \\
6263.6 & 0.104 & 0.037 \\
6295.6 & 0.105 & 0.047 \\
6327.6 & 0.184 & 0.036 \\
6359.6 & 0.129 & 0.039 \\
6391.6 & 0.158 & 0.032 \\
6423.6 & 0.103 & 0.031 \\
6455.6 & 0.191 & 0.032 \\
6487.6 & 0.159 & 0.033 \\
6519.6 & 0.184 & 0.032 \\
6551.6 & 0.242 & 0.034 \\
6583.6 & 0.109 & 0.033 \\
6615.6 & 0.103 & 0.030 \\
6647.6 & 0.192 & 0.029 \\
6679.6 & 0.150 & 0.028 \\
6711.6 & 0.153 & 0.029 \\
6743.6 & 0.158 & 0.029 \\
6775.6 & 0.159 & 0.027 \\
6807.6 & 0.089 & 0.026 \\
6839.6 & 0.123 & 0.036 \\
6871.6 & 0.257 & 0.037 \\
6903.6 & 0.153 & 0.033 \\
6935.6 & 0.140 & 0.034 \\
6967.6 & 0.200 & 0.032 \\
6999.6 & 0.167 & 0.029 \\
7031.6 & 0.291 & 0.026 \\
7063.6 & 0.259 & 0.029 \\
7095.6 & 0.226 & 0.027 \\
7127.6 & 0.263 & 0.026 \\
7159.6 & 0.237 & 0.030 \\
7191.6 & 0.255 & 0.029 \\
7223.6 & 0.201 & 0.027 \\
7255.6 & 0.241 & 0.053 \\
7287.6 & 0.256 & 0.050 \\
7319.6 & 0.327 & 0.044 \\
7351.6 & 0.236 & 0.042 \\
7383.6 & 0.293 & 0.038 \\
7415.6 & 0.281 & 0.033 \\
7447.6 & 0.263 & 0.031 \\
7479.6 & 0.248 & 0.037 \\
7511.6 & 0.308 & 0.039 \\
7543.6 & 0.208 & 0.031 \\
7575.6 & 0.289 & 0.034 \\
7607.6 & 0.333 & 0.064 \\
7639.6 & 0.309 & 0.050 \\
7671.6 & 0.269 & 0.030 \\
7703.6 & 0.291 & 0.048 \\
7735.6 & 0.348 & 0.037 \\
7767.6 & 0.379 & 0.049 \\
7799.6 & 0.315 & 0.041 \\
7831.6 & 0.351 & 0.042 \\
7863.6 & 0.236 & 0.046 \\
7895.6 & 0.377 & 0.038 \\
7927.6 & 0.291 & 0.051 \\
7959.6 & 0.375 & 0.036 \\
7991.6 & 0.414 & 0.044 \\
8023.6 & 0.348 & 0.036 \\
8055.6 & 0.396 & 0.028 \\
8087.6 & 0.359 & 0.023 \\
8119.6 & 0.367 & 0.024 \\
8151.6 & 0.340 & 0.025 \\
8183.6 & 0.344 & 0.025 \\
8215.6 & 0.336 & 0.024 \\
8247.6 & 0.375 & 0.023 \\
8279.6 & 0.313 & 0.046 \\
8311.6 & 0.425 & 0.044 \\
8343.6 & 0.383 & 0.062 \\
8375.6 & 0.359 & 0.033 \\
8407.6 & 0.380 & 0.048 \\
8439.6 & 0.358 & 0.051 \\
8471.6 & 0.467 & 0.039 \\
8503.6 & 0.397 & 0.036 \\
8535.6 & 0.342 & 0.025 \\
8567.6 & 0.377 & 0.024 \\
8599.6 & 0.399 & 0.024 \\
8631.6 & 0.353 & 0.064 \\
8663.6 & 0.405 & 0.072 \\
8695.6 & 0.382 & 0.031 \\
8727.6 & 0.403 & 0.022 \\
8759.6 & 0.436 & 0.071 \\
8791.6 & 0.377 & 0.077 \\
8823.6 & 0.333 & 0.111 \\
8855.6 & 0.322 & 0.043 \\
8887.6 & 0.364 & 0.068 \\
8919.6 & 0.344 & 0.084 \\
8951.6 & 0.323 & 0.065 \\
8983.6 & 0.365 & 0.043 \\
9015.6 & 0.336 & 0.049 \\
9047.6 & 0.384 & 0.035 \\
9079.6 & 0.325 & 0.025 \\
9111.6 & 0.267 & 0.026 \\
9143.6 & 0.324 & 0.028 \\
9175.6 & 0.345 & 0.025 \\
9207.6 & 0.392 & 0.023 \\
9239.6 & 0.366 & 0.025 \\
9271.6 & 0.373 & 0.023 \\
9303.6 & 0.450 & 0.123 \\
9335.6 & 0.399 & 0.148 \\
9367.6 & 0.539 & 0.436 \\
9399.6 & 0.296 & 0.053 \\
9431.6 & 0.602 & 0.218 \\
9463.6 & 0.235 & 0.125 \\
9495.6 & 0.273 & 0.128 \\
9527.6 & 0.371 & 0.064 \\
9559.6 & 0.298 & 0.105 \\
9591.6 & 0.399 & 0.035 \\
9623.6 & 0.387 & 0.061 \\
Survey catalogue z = 0.76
